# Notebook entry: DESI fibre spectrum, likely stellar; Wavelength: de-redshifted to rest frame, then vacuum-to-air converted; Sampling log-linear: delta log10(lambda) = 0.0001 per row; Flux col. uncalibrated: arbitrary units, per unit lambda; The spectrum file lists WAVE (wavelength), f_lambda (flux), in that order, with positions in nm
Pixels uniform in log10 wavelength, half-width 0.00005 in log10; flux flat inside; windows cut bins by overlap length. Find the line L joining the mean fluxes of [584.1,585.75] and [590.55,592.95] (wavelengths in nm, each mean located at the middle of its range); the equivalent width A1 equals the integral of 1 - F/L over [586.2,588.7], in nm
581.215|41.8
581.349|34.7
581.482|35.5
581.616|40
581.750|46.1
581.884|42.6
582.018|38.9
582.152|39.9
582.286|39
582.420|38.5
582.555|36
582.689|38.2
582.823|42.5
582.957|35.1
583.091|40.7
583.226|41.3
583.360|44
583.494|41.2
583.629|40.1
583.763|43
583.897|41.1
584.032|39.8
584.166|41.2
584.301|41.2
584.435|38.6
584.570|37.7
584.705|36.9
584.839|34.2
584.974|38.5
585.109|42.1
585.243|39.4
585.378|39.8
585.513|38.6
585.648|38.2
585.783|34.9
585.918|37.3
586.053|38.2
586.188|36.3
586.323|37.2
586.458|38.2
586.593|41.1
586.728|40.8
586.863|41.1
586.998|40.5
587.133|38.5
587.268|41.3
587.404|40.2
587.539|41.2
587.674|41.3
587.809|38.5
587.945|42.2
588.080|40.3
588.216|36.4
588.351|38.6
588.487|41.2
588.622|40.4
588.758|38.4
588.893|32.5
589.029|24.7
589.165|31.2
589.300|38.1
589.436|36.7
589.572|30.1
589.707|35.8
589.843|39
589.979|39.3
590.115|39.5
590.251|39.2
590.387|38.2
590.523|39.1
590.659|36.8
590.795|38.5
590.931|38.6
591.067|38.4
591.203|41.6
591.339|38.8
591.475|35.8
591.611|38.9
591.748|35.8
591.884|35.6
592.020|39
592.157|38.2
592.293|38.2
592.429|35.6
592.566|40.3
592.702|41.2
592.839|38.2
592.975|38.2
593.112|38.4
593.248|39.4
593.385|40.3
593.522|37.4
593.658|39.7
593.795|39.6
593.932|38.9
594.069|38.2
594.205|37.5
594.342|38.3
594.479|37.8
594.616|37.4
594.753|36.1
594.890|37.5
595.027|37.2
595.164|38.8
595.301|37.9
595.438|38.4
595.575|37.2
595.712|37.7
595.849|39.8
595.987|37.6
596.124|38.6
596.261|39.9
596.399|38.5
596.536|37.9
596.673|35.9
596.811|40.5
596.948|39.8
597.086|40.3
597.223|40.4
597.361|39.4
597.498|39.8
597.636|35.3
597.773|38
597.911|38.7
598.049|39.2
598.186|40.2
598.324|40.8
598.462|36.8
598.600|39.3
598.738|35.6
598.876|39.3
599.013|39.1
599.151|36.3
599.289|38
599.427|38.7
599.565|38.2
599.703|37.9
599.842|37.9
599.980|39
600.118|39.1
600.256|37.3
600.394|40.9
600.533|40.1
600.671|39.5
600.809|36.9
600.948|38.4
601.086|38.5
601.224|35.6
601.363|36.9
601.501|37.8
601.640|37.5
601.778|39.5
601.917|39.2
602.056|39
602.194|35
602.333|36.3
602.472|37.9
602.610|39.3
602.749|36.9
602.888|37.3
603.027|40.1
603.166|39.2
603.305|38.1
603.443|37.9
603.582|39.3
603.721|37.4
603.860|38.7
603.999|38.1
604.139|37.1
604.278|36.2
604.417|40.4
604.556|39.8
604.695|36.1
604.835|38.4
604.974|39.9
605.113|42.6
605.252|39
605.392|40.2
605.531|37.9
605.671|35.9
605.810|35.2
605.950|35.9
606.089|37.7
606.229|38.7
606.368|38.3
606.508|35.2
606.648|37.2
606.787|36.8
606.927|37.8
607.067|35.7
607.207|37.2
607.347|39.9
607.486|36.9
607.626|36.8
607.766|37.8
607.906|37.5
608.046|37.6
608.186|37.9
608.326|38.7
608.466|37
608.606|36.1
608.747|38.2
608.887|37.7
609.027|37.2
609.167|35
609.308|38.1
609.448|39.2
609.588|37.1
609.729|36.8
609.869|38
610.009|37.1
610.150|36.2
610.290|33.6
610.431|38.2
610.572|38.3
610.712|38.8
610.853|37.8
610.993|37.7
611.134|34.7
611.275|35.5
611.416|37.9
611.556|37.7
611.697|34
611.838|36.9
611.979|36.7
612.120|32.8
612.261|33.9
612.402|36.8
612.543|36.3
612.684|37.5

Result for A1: -0.08 nm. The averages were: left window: 38.8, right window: 38.2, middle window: 39.9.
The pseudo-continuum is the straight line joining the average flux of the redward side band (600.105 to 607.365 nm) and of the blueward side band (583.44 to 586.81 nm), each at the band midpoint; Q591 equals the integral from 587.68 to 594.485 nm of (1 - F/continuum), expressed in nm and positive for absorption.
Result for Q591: 0.14 nm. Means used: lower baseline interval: 39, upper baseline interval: 38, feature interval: 37.9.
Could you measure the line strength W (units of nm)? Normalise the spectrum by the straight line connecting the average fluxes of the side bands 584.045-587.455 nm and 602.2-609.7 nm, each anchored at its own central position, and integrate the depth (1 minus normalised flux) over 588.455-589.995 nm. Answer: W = 0.13 nm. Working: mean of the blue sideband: 38.9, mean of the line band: 35.4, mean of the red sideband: 37.8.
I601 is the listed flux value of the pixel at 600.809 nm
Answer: 36.9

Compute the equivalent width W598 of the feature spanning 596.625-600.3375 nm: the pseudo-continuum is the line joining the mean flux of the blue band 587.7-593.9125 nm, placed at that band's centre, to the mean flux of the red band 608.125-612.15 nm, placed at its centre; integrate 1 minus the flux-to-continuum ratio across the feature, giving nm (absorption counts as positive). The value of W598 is -0.11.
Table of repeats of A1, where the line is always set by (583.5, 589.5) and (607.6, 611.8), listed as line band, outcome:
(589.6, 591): 0.01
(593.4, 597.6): -0.05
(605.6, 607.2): 0.02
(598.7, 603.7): -0.06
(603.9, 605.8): -0.05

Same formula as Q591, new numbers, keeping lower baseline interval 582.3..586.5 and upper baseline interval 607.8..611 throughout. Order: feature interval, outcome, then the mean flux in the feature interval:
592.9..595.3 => 0.008 nm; 38.3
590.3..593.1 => 0.021 nm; 38.3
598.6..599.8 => 0.003 nm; 38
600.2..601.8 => -0.012 nm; 38.2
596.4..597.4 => -0.024 nm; 39.1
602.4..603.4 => -0.015 nm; 38.4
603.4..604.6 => -0.018 nm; 38.3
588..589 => 0.025 nm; 37.8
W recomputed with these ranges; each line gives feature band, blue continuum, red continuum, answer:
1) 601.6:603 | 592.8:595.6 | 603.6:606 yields 0.01 nm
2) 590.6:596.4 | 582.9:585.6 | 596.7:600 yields 0.11 nm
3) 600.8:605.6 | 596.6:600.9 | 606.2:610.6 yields -0.03 nm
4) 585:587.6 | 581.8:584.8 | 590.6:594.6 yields 0.01 nm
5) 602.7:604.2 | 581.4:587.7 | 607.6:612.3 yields -0.03 nm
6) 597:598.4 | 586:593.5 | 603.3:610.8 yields -0.05 nm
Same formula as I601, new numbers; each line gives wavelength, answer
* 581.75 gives 46.1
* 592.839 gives 38.2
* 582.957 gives 35.1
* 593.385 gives 40.3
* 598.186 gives 40.2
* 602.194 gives 35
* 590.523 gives 39.1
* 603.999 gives 38.1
